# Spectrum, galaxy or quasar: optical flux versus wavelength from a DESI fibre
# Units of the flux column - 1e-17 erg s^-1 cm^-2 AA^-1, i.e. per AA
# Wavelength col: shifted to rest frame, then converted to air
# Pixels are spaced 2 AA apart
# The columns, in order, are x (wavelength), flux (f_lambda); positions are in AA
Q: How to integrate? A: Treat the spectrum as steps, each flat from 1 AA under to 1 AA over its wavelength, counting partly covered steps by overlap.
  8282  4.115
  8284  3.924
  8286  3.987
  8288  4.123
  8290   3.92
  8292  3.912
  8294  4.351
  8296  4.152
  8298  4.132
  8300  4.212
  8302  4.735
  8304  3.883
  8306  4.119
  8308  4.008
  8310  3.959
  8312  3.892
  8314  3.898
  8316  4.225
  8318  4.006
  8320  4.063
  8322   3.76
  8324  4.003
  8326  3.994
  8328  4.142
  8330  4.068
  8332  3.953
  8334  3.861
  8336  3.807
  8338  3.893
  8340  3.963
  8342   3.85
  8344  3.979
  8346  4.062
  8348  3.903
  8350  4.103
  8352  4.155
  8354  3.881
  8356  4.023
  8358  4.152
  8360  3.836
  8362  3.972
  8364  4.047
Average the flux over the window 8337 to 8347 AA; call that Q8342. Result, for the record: 3.95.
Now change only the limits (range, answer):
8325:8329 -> 4.07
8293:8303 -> 4.32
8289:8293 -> 3.92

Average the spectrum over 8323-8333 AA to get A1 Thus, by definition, 4.03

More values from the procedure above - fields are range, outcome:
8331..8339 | 3.88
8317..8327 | 3.97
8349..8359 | 4.06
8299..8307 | 4.24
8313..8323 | 3.99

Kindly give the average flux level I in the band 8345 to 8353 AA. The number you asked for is 4.06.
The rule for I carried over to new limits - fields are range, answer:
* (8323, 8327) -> 4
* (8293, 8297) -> 4.25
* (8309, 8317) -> 3.99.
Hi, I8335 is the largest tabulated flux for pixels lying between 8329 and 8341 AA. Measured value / 4.068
